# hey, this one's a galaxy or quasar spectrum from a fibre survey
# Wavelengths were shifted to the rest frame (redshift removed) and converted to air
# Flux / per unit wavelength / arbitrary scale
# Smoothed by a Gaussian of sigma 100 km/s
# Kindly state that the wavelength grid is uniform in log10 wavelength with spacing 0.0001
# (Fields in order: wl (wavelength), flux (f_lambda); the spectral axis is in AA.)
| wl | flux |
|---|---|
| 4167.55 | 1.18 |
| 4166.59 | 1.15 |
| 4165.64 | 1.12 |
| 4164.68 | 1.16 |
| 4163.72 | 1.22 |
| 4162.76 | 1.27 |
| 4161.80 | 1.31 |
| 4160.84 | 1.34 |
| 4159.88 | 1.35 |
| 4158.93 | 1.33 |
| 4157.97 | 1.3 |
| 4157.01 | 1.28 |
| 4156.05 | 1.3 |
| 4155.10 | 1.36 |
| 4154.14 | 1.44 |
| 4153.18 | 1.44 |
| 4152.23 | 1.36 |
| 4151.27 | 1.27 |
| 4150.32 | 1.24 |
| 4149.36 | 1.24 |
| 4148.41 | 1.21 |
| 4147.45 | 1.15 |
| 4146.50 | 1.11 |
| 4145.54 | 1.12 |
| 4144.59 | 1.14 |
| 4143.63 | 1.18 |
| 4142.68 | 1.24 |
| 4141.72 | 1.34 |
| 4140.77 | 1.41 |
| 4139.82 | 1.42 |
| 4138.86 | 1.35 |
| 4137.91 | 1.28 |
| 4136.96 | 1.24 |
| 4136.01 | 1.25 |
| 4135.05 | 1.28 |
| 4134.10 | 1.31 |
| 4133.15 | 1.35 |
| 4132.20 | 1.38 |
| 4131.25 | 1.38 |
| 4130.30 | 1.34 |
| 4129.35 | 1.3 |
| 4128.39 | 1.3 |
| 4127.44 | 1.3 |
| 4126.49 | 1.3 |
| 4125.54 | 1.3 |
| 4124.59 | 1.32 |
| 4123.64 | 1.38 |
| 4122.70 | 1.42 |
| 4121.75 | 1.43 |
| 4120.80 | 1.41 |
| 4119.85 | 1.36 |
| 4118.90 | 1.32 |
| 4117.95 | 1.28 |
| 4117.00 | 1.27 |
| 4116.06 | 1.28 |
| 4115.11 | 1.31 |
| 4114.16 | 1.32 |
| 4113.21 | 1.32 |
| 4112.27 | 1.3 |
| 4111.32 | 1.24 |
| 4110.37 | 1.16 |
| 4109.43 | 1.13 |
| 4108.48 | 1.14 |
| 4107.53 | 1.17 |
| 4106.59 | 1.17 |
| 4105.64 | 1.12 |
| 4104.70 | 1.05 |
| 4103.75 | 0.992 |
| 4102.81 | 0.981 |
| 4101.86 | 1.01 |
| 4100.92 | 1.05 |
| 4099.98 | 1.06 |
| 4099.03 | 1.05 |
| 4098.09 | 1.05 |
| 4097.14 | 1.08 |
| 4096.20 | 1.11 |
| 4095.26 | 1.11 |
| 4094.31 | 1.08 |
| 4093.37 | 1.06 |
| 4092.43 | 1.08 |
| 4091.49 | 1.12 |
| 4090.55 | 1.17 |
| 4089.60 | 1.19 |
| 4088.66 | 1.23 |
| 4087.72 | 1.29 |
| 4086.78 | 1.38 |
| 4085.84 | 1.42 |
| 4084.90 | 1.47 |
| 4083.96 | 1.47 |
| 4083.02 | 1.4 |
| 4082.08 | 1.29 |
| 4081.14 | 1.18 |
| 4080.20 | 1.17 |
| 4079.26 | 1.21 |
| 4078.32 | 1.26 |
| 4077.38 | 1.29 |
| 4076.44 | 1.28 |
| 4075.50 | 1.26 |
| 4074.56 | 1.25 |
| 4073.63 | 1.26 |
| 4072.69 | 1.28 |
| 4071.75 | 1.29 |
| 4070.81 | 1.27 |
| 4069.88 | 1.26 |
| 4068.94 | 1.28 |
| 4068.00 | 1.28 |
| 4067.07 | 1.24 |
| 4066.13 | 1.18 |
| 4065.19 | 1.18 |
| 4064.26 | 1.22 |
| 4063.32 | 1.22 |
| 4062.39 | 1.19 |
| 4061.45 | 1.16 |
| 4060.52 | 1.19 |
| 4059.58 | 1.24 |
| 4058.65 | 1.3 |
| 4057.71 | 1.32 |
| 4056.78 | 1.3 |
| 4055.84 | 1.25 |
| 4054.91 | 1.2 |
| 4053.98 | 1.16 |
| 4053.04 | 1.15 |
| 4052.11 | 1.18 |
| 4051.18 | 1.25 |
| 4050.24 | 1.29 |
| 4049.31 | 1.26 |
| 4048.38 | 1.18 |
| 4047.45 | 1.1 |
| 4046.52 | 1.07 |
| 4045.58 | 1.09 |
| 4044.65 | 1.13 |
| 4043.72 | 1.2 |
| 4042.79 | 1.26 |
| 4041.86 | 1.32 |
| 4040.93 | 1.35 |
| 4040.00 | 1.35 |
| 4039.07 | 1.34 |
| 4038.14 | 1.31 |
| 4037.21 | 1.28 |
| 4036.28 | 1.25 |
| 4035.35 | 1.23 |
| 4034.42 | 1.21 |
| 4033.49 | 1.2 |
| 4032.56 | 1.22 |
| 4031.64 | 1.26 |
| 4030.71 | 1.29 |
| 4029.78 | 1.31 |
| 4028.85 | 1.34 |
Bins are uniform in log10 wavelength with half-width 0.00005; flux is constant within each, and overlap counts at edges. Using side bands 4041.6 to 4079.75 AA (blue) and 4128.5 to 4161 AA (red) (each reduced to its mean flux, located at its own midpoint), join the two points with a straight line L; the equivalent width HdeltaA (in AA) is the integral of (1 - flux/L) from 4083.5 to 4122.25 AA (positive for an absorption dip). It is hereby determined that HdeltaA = 1.84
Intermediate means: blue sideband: 1.23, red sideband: 1.29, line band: 1.2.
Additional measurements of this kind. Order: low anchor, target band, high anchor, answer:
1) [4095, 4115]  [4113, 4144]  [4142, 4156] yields -3.37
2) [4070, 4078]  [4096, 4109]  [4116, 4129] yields 2.34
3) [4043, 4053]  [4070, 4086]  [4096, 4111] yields -2.39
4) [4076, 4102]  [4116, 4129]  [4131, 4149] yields -0.93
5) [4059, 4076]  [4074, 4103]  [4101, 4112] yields -0.71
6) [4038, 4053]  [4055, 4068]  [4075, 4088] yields 0.34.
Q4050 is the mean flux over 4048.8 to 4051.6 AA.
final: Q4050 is 1.26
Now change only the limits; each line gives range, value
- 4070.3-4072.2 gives 1.28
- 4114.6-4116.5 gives 1.29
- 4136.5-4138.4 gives 1.26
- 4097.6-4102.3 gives 1.04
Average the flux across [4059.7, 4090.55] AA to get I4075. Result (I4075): 1.26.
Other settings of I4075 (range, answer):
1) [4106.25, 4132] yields 1.3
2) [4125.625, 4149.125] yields 1.28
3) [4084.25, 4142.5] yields 1.24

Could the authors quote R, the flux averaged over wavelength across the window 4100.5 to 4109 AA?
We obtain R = 1.08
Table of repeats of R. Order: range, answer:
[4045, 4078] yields 1.23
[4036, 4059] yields 1.23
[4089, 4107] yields 1.08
